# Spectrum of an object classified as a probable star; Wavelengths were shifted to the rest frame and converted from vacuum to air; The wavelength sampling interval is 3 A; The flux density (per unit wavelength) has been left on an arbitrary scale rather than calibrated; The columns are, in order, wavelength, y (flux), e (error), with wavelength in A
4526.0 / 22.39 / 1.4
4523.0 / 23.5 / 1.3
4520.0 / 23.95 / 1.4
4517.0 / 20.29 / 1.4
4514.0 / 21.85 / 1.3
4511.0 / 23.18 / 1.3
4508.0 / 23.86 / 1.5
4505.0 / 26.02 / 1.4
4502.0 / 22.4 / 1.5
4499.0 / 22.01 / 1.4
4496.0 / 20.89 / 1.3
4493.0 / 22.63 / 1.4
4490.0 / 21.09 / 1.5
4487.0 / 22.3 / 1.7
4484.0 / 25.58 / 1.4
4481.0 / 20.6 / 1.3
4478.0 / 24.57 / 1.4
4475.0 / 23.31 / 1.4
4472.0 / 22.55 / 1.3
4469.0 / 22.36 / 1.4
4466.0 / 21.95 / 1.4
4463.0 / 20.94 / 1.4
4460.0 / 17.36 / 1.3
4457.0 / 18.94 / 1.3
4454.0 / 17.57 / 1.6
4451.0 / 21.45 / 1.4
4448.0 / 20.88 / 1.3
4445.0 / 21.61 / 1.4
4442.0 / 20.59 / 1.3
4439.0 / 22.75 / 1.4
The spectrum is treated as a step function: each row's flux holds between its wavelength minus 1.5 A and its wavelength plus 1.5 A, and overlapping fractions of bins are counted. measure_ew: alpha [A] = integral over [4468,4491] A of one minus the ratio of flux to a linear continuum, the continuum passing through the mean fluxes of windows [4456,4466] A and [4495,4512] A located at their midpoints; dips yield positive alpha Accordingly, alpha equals -1.9 A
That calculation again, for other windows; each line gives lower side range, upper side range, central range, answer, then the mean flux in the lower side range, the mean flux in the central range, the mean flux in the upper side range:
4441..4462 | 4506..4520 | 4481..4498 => -0.6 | 19.8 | 22.3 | 22.6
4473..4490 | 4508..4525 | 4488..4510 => 0.1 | 23.1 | 22.7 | 22.7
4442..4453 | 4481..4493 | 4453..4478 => 1.0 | 21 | 20.9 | 22.6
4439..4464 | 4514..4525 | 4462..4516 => -3.2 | 20.1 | 22.7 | 22.5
